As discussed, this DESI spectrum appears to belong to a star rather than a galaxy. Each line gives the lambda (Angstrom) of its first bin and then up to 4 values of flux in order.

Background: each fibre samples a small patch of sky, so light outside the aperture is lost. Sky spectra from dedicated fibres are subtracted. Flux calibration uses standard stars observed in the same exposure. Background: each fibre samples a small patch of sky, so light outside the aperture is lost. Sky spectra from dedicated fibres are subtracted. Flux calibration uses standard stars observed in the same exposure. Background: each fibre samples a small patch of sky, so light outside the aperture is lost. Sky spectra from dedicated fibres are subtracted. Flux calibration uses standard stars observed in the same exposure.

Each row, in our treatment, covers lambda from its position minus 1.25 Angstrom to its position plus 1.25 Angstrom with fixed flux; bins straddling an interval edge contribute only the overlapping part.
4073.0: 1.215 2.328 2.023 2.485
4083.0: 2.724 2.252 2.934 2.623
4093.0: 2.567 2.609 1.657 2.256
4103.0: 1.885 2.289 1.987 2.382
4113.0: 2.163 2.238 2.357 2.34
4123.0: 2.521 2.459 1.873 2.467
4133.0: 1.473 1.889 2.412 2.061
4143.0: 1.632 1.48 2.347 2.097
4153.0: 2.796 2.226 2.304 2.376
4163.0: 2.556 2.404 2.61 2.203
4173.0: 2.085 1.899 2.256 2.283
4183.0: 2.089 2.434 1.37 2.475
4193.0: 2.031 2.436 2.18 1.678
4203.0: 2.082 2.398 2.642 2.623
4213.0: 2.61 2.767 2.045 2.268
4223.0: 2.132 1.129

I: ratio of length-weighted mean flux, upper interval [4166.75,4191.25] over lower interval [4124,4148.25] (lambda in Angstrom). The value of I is 1.08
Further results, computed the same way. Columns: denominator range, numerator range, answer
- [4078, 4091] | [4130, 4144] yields 0.77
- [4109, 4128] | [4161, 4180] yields 0.99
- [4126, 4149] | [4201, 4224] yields 1.21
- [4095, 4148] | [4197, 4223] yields 1.10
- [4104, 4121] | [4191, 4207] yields 0.96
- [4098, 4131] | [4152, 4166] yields 1.10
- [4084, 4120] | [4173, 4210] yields 0.94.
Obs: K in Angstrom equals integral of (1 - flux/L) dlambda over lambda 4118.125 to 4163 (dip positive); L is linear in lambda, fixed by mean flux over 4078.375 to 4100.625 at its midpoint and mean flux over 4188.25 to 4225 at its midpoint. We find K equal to 3.6 Angstrom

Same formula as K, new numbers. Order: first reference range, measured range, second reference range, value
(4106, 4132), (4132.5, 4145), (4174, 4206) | 1.9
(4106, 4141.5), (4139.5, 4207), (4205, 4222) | 4.8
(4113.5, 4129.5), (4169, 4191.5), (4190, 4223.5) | 1.8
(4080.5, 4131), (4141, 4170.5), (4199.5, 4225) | 0.8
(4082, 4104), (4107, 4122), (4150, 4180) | 0.7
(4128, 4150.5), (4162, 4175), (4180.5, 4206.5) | -1.8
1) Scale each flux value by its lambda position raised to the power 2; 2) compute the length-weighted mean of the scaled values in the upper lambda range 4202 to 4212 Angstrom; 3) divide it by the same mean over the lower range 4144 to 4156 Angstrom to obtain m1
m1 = 1.16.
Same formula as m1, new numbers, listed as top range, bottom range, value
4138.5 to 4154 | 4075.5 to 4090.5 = 0.86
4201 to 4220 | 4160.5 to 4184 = 1.08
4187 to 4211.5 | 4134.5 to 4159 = 1.06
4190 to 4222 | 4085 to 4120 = 1.06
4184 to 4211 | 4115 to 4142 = 1.04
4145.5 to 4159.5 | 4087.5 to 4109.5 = 1.02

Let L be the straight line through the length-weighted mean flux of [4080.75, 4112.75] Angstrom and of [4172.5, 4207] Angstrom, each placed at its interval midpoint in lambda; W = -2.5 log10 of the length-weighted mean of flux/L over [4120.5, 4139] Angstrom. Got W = 0.051 mag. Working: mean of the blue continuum 2.35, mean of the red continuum 2.13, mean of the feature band 2.17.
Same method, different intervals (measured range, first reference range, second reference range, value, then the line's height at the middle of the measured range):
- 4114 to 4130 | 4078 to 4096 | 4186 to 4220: 0.08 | 2.47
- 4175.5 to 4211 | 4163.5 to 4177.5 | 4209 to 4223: 0.07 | 2.35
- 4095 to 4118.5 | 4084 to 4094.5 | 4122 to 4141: 0.11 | 2.41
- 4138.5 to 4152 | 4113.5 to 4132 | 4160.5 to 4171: 0.21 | 2.38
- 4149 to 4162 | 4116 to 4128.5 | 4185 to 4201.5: -0.07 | 2.21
